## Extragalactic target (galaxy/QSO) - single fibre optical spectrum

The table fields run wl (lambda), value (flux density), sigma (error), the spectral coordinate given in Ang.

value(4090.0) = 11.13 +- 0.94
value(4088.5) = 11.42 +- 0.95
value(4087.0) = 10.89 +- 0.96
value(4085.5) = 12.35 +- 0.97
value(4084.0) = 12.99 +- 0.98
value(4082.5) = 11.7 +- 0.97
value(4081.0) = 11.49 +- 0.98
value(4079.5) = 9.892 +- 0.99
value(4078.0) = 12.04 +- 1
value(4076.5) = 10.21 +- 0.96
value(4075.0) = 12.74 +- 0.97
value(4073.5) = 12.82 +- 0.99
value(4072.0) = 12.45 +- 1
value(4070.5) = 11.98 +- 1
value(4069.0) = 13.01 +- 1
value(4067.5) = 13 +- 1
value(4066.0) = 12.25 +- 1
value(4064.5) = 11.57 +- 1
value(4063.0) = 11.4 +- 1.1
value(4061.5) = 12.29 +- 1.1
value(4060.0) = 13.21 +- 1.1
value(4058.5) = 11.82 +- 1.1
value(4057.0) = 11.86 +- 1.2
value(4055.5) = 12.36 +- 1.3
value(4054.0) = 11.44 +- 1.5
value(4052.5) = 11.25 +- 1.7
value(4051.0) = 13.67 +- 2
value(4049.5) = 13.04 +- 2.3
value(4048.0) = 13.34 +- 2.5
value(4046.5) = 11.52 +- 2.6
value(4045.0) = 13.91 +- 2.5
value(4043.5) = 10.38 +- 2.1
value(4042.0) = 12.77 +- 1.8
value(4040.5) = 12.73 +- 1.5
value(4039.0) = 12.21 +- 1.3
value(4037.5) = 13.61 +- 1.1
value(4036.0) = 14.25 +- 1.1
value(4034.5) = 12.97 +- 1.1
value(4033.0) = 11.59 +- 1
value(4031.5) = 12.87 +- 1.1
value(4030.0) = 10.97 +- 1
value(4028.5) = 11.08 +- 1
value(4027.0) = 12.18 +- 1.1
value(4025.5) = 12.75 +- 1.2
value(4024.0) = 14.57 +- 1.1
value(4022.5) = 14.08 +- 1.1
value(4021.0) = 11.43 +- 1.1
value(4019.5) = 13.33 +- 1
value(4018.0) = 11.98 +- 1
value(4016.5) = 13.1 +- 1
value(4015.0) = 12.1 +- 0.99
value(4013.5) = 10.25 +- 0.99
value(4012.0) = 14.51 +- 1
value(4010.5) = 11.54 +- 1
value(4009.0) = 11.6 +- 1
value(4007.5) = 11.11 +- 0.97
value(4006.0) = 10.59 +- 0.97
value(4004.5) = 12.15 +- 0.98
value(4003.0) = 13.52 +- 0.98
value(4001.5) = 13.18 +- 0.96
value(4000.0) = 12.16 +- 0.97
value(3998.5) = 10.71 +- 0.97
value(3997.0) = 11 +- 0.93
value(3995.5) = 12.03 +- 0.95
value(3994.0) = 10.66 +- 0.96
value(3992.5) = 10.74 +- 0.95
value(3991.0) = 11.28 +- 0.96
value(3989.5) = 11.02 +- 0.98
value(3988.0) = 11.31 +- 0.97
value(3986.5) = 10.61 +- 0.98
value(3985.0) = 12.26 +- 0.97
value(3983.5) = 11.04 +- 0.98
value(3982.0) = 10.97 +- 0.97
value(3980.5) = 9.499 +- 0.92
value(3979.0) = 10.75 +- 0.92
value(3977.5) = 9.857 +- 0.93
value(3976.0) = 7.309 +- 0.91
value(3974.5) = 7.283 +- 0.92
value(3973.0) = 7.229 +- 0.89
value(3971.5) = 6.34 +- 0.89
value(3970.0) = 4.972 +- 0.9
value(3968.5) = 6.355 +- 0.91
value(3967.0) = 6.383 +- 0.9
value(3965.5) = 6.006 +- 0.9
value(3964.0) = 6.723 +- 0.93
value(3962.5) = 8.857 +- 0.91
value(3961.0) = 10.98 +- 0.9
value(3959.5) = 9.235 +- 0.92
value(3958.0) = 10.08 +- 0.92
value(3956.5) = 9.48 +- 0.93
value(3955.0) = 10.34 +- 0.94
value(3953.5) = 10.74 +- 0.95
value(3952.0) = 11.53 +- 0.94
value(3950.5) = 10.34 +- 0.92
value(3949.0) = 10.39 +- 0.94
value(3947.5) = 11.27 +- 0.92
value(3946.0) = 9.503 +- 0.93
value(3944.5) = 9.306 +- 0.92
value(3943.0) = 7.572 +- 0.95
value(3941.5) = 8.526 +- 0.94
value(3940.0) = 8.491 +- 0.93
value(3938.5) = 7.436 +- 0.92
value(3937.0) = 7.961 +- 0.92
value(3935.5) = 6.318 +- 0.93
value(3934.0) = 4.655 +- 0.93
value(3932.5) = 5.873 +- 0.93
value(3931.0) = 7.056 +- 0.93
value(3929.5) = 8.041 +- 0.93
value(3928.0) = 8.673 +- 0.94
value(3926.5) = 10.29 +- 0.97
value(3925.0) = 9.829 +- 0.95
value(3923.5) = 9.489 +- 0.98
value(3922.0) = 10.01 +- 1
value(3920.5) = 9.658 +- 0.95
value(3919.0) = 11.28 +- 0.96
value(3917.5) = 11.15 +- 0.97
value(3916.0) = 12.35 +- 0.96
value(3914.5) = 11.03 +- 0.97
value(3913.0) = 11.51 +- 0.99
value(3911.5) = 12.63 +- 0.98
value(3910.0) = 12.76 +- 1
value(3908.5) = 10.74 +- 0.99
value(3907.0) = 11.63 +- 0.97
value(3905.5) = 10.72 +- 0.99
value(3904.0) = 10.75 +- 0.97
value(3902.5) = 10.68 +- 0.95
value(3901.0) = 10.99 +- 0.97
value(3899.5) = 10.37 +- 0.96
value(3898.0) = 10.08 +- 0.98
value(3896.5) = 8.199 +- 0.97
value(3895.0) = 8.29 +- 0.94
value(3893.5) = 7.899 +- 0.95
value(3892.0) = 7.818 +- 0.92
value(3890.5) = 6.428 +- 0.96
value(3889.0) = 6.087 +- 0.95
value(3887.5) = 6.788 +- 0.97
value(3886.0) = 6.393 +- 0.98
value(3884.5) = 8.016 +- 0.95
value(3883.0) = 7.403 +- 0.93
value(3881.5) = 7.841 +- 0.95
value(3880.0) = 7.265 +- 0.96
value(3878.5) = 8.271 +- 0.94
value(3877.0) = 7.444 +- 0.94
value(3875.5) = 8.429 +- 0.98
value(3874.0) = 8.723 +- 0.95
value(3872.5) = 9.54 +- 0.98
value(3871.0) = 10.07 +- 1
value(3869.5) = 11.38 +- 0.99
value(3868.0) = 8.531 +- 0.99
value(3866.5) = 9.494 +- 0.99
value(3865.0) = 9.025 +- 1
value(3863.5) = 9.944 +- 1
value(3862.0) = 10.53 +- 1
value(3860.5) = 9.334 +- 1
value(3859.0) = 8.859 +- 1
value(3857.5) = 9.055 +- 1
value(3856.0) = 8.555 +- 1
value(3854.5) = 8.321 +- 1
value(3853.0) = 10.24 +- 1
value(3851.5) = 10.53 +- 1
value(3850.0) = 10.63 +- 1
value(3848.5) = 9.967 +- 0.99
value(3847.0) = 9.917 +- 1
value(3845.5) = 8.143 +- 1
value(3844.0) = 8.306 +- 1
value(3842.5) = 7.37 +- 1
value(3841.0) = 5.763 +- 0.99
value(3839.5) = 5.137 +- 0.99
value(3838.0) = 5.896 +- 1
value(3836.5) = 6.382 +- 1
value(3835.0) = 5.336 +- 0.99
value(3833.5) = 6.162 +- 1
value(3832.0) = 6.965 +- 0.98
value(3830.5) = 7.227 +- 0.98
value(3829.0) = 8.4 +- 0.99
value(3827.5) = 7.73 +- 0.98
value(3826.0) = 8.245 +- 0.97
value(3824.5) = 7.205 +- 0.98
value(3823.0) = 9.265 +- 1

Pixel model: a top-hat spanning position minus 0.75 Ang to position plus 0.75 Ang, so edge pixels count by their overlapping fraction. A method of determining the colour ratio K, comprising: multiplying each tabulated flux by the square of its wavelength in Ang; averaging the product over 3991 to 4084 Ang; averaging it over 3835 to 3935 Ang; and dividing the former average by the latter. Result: 1.5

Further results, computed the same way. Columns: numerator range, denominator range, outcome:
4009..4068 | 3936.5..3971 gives 1.48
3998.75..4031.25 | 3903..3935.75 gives 1.30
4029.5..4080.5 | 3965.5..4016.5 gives 1.22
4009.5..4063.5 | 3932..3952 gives 1.55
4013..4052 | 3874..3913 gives 1.50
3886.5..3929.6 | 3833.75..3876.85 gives 1.17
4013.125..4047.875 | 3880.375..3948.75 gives 1.46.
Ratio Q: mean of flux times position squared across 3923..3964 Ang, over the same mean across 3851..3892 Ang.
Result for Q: 1.1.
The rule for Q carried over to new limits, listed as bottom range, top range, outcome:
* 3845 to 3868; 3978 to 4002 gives 1.26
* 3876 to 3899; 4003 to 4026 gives 1.72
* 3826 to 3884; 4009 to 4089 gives 1.62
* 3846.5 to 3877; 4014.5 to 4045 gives 1.44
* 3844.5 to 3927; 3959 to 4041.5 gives 1.22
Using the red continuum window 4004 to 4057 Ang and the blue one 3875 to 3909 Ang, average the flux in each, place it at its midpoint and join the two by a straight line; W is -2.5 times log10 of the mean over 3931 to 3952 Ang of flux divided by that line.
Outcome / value 0.19 mag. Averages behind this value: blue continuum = 8.62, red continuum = 12.4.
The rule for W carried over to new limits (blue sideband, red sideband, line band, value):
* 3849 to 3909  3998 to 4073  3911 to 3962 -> 0.08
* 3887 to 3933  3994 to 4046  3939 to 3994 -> 0.18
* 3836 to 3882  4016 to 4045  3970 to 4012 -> 0.11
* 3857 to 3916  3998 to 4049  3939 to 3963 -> 0.10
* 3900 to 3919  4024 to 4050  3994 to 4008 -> 0.04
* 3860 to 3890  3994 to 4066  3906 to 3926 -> -0.17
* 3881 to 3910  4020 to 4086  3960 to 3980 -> 0.34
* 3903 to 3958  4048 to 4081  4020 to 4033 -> -0.09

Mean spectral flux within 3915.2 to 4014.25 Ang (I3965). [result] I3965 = 9.69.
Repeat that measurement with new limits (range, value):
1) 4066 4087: 12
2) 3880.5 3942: 9.07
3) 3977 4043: 11.9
